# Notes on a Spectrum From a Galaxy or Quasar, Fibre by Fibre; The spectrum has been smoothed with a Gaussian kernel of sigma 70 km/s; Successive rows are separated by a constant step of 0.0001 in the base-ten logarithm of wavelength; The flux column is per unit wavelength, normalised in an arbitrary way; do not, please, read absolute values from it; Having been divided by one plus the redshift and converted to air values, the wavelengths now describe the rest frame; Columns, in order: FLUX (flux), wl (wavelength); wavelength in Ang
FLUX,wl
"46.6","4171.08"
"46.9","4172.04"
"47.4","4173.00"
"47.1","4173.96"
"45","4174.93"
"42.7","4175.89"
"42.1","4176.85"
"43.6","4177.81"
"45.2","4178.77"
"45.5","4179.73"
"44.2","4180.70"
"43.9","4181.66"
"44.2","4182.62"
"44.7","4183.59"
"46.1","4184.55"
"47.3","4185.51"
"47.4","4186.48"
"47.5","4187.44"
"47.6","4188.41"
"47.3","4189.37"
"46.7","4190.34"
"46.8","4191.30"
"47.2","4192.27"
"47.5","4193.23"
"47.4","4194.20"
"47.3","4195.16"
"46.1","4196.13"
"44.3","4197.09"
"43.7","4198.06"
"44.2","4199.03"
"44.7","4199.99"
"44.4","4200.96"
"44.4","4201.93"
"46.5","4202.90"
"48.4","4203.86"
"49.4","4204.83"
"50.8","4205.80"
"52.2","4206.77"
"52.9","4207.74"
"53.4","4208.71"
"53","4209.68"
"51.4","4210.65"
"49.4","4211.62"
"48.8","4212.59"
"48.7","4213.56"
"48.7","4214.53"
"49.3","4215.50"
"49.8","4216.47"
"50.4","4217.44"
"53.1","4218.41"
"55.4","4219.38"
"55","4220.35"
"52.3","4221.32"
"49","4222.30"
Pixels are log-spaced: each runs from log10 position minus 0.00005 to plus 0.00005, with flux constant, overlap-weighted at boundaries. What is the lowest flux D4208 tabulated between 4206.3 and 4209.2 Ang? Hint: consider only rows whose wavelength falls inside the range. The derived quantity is 52.2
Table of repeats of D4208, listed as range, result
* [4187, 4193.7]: 46.7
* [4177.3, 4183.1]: 43.6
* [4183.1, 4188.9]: 44.7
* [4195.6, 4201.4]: 43.7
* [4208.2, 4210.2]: 53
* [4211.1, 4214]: 48.7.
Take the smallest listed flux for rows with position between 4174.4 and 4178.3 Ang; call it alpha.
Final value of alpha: 42.1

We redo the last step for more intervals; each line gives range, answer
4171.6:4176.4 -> 42.7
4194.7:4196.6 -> 46.1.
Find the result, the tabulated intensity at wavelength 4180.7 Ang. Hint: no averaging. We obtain 44.2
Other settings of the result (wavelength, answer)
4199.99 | 44.7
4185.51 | 47.3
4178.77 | 45.2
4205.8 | 50.8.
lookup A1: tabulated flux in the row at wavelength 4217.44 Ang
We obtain 50.4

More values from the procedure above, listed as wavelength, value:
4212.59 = 48.8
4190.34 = 46.7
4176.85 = 42.1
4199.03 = 44.2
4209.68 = 53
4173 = 47.4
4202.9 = 46.5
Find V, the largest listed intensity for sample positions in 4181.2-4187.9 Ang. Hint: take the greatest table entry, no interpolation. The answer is 47.5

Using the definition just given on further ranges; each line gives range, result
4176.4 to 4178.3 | 43.6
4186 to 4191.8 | 47.6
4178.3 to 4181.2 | 45.5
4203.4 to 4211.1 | 53.4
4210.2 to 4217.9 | 51.4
